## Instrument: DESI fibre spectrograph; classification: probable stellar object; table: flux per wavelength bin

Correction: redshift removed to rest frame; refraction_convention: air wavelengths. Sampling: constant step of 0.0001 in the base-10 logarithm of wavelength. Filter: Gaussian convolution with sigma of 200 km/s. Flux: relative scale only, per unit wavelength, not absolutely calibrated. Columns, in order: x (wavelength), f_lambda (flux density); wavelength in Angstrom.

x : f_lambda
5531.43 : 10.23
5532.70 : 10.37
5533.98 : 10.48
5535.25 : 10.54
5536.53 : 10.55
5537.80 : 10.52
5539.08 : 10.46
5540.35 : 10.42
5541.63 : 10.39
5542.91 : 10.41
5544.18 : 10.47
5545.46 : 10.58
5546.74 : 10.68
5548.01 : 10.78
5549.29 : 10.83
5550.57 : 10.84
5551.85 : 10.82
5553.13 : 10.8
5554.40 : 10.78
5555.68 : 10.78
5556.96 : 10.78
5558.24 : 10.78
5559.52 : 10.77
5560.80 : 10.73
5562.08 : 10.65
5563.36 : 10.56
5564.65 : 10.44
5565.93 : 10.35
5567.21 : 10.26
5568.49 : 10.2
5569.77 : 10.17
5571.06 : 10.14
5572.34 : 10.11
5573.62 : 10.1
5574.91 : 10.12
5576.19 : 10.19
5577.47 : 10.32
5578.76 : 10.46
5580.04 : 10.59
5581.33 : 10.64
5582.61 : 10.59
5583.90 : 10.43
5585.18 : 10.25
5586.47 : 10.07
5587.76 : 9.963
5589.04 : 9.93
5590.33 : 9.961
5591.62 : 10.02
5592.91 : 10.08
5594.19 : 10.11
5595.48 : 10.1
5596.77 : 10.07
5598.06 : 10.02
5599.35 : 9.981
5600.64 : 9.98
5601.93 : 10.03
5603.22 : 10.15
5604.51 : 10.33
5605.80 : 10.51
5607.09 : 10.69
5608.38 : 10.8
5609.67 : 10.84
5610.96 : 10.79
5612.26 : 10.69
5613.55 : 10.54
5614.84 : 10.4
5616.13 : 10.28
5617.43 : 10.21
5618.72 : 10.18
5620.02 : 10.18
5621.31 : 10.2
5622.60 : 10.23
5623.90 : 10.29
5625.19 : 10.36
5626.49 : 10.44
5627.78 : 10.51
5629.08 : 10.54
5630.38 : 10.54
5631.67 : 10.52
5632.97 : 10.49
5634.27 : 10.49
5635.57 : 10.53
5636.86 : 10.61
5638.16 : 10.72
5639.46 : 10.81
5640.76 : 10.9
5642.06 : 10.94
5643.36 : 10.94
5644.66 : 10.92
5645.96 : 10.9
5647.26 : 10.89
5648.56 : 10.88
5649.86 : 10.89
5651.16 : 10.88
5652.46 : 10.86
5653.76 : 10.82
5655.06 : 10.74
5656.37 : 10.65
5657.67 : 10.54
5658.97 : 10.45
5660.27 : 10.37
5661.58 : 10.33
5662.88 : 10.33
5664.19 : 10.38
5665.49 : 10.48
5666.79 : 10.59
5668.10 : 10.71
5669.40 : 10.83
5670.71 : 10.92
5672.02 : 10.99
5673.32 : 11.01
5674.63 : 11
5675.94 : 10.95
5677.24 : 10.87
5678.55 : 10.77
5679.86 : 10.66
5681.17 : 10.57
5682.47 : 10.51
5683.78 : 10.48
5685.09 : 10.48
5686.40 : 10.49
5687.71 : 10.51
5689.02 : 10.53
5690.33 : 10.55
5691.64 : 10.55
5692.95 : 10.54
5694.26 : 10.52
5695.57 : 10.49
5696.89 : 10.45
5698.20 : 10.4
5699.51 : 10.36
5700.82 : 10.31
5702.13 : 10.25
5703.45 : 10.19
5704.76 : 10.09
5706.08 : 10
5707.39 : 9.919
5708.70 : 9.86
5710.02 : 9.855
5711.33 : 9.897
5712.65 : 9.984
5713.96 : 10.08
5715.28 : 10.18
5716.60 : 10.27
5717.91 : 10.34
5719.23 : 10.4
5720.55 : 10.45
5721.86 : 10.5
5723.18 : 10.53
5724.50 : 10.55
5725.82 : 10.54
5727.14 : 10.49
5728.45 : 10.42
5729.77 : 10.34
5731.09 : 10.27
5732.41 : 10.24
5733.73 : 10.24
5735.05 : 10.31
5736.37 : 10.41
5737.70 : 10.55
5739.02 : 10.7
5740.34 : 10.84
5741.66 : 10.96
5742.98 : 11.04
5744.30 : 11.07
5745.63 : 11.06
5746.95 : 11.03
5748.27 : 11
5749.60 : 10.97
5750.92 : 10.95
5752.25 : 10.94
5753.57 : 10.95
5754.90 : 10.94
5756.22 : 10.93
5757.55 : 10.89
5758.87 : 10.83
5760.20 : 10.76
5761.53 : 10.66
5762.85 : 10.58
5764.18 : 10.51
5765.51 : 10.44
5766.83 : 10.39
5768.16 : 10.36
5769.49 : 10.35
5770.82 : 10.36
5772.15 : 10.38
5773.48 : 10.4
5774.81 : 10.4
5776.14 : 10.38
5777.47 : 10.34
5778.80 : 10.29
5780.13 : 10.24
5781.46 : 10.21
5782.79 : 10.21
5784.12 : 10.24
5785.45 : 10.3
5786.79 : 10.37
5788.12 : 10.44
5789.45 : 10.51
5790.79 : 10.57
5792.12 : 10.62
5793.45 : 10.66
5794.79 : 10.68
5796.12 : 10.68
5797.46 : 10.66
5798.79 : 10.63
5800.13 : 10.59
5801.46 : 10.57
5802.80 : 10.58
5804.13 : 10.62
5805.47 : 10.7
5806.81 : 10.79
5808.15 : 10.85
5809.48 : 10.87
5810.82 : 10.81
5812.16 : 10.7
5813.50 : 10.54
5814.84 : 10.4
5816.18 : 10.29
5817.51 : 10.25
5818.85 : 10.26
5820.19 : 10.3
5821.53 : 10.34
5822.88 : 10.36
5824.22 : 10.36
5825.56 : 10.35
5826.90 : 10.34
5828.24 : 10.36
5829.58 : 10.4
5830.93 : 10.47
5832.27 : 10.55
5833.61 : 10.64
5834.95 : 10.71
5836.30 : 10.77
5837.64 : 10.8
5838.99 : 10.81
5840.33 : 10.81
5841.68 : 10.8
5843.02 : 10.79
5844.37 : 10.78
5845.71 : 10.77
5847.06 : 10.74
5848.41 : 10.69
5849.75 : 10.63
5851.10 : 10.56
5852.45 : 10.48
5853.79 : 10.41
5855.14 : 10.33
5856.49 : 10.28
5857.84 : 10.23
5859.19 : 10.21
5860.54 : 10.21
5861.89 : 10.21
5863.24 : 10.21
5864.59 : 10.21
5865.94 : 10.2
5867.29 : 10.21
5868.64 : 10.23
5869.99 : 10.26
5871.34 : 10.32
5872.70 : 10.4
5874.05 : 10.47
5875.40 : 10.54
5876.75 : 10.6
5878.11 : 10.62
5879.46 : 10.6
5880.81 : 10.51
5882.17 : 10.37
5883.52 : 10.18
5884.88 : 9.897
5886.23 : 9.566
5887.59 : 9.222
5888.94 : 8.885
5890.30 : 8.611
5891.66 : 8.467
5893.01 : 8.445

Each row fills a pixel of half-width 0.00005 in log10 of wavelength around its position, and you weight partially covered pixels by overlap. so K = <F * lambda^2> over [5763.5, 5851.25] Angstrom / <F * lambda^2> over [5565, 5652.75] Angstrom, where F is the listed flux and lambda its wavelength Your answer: 1.1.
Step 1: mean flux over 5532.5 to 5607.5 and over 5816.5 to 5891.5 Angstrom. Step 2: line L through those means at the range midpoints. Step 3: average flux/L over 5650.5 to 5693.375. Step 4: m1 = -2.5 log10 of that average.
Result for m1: -0.03 mag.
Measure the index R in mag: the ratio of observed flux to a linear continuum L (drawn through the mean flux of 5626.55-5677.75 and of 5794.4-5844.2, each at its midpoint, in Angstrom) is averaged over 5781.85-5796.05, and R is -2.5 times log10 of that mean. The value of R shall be 0.01 mag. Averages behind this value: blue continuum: 10.7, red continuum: 10.6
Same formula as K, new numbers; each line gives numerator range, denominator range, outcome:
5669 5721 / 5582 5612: 1.05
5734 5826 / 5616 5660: 1.05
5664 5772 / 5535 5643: 1.06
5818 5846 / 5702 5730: 1.07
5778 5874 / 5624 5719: 1.05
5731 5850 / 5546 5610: 1.10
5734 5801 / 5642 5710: 1.04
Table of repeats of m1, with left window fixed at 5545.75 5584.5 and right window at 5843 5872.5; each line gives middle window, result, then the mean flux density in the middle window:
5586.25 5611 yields 0.031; 10.2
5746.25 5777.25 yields -0.023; 10.7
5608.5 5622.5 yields 0.006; 10.4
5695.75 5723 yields 0.027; 10.2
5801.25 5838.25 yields -0.013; 10.5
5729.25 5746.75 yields -0.019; 10.6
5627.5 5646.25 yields -0.020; 10.7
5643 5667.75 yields -0.020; 10.7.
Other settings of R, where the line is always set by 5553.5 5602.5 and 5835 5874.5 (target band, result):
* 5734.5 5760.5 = -0.046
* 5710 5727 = 0.010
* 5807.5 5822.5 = -0.005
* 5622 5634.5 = -0.010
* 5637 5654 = -0.053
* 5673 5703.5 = -0.019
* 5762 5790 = 0.006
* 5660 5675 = -0.031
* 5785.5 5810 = -0.019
